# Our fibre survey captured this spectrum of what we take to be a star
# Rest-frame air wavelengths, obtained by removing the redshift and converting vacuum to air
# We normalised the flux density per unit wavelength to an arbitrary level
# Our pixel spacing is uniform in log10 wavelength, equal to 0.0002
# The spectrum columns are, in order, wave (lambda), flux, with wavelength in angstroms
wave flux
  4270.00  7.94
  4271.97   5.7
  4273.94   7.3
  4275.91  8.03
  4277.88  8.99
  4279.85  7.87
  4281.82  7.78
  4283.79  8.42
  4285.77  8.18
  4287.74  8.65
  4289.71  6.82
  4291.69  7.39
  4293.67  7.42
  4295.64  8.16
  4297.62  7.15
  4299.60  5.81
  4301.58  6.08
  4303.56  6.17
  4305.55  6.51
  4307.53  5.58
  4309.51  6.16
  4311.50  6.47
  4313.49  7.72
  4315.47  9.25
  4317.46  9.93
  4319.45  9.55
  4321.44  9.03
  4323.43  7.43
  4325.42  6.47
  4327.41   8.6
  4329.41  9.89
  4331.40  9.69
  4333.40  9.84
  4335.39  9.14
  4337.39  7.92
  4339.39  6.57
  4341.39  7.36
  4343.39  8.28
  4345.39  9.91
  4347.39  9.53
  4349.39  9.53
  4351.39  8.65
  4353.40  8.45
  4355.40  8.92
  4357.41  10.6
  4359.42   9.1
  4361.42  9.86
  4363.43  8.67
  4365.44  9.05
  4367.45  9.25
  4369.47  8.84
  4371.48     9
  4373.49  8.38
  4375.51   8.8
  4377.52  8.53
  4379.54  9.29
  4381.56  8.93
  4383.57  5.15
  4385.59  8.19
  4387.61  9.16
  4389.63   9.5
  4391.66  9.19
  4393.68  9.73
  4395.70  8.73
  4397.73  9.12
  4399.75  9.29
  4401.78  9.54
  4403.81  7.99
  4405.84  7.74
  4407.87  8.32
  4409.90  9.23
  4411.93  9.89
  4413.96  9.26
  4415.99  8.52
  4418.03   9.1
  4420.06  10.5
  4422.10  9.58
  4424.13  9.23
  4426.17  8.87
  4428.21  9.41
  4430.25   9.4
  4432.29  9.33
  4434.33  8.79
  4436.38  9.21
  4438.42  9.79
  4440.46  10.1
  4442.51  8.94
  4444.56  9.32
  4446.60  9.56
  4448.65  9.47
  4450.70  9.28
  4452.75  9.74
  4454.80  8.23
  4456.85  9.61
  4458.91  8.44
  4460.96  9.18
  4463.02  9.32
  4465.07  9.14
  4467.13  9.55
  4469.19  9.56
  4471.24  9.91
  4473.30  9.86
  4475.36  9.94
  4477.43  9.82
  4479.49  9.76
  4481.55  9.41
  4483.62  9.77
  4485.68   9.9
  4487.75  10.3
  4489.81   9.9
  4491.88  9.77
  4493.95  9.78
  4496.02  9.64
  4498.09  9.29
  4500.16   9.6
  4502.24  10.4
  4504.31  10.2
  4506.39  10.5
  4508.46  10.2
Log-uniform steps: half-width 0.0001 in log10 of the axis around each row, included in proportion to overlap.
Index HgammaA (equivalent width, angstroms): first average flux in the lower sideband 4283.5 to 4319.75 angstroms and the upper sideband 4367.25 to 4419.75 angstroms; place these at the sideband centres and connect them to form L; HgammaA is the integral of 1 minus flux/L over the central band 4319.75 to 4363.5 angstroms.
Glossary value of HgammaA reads -4.4 angstroms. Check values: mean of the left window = 7.38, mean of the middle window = 8.81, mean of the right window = 8.81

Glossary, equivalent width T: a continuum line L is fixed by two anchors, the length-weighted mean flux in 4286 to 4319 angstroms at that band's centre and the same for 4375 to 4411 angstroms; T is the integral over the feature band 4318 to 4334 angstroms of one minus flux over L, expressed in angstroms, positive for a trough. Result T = -2.47 angstroms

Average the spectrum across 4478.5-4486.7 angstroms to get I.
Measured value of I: 9.71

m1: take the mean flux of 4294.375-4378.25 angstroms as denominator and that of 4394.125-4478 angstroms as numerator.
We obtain 1.1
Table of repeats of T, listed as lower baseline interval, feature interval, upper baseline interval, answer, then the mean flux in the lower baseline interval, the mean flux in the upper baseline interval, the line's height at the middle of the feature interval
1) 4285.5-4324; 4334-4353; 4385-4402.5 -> -0.8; 7.46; 9.18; 8.21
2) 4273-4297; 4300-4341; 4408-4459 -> 1.9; 7.91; 9.31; 8.24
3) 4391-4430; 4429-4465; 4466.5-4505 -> 0.7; 9.12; 9.81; 9.46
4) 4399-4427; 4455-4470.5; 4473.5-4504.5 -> 0.6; 9.08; 9.82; 9.56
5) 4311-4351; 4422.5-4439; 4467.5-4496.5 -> 0.3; 8.63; 9.81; 9.41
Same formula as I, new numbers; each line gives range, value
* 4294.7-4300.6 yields 7.03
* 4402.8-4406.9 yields 7.87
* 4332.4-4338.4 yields 8.96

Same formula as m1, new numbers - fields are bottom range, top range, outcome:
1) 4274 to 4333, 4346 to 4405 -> 1.15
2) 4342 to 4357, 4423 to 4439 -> 1.02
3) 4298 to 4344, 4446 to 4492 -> 1.22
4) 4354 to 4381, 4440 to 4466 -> 1.02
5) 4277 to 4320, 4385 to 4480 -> 1.23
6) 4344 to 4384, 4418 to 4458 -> 1.05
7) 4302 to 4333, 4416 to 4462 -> 1.18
